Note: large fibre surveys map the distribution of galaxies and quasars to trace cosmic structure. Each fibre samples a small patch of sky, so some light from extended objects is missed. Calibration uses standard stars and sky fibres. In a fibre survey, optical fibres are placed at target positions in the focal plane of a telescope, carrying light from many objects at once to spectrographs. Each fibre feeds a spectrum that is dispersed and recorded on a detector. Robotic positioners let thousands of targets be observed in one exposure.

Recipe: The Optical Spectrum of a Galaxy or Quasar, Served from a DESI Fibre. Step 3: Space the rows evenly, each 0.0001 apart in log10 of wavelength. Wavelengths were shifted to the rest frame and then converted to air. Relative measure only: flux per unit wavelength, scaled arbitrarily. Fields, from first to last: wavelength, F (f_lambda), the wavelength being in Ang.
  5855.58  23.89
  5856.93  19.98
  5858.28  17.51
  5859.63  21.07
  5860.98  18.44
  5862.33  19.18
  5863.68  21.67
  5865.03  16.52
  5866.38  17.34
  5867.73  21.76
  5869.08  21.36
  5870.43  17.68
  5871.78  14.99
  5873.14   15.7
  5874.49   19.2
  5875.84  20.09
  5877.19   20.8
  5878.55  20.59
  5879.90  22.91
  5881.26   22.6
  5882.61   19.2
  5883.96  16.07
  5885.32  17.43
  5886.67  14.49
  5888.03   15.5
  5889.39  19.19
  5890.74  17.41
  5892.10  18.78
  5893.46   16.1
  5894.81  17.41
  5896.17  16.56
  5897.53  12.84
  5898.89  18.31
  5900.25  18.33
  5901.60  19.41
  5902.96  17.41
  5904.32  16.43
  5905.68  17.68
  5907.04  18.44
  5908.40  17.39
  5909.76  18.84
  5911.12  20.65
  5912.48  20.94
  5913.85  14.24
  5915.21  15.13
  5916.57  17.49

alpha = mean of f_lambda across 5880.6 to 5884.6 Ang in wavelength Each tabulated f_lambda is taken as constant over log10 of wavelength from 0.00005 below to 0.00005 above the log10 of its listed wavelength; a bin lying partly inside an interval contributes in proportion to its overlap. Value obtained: 19.3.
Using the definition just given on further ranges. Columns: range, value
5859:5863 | 19.5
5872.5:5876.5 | 18.4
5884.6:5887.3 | 16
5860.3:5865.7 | 19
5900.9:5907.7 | 17.9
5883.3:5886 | 16.7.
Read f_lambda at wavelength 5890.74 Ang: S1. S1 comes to 17.41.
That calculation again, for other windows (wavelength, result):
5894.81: 17.41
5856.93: 19.98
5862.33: 19.18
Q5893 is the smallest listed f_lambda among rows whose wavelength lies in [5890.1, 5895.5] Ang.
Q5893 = 16.1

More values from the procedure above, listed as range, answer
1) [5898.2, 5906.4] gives 16.43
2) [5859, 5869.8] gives 16.52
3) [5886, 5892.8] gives 14.49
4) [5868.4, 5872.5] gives 14.99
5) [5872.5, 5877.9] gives 15.7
